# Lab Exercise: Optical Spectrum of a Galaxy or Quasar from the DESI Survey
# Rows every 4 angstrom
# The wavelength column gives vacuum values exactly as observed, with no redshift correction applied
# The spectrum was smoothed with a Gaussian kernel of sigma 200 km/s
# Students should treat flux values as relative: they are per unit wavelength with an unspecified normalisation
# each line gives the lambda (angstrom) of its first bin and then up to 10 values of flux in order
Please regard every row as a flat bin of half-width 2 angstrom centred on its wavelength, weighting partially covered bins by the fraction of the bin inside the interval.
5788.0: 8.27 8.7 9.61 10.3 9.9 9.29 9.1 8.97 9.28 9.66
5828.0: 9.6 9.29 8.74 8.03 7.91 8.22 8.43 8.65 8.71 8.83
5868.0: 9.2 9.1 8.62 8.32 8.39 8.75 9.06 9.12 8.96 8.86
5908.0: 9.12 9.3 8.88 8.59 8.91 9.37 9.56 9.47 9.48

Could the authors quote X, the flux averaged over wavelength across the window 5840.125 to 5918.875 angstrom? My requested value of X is 8.74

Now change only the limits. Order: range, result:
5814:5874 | 8.84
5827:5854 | 8.57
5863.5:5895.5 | 8.8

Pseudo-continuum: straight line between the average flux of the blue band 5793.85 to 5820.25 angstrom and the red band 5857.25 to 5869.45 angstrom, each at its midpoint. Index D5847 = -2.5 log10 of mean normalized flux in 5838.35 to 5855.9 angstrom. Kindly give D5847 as 0.11 mag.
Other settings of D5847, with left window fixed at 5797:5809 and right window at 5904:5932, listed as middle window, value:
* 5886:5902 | 0.03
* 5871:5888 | 0.09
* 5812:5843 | 0.07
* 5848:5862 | 0.11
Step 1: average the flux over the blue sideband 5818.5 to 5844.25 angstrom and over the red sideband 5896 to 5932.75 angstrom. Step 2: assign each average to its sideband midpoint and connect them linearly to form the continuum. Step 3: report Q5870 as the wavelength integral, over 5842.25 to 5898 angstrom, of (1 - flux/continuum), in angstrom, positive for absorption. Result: 2.2 angstrom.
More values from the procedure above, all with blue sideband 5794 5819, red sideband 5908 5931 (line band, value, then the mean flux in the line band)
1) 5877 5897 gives 1.04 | 8.7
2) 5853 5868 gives 0.84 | 8.77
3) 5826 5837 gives 0.19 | 9.25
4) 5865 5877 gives 0.33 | 8.99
